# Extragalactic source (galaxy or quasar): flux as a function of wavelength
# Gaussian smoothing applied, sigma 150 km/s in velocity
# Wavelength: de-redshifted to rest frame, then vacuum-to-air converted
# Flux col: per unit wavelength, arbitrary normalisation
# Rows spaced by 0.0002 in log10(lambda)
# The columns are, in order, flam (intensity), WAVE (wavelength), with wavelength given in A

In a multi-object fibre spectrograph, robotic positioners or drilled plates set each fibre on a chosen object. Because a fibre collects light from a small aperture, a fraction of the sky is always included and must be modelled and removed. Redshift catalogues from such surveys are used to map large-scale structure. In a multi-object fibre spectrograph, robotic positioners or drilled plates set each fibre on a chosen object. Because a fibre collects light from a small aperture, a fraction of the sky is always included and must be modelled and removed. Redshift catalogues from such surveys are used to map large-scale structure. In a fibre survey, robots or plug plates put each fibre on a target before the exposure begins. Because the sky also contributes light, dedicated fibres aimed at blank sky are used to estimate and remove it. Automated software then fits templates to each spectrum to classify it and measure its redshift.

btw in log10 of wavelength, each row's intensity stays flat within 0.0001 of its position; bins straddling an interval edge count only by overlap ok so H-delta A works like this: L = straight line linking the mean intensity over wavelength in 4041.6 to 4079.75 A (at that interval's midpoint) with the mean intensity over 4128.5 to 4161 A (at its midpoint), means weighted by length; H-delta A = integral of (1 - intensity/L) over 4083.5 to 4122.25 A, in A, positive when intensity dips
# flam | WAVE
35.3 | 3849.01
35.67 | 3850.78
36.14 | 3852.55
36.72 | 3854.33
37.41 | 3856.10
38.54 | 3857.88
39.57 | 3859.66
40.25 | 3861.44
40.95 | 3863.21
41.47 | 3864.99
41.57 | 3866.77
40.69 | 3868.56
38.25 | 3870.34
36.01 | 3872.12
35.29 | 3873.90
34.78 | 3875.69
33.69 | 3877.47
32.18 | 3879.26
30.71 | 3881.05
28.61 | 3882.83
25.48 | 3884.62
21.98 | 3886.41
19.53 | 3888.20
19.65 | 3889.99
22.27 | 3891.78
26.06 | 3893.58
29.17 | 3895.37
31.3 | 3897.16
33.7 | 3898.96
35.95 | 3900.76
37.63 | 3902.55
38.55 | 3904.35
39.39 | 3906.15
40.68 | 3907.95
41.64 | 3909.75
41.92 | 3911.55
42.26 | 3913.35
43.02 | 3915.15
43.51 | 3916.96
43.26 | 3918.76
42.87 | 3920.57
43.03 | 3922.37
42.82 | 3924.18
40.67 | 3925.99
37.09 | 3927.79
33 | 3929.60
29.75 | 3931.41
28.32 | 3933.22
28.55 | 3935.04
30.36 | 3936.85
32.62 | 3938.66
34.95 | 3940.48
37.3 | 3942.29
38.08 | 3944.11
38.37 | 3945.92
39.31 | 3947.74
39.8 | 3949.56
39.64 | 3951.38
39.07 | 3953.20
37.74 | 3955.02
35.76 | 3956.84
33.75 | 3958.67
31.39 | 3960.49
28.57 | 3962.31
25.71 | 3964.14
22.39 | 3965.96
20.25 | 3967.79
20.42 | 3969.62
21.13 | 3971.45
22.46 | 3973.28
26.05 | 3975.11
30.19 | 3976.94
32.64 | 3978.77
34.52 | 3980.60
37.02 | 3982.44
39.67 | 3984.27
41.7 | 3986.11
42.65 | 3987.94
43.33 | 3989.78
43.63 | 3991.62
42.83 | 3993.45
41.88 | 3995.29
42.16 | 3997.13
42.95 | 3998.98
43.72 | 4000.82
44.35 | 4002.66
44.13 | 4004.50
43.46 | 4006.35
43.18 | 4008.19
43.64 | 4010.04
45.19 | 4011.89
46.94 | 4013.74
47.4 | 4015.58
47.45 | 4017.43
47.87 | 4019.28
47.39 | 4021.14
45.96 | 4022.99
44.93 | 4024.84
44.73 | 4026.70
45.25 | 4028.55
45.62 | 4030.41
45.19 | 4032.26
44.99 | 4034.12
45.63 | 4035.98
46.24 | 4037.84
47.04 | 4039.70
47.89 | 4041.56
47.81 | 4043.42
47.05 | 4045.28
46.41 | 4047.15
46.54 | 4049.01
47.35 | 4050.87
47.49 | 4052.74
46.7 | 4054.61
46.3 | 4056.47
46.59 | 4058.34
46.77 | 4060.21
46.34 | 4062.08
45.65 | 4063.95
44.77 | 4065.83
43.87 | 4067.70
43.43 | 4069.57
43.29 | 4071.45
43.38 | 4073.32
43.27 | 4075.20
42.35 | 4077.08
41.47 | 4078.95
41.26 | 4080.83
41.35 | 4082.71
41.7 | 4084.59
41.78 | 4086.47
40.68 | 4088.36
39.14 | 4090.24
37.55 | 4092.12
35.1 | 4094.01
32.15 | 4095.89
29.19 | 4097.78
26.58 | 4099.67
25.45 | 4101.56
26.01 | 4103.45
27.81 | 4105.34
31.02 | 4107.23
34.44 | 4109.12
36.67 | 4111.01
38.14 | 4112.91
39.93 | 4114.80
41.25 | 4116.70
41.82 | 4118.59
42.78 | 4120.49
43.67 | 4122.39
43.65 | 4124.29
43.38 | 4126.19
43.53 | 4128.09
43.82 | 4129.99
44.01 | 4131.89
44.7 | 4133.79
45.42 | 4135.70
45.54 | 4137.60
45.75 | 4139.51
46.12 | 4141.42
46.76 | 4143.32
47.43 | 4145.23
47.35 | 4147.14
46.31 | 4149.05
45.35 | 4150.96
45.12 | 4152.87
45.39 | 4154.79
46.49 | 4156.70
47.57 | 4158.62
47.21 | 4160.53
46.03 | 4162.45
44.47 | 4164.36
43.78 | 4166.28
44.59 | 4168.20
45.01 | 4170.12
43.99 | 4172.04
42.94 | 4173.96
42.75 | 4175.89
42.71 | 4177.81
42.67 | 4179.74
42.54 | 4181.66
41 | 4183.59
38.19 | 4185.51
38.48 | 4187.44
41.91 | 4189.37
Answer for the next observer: 8.5 A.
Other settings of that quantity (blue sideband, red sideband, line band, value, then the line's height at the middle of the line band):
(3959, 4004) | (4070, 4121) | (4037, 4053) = -4.9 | 36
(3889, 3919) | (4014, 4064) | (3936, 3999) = 9.7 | 40.8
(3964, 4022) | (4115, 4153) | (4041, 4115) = 2.6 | 42.1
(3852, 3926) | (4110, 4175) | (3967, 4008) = 2.7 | 39.1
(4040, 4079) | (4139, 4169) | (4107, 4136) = 2.9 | 45.9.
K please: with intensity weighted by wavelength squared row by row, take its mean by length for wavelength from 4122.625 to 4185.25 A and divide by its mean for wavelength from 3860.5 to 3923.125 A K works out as 1.44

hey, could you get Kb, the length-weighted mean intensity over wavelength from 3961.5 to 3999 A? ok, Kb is 33.2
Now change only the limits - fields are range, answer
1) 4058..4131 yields 39.4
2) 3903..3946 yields 38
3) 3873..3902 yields 28.9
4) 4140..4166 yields 46.2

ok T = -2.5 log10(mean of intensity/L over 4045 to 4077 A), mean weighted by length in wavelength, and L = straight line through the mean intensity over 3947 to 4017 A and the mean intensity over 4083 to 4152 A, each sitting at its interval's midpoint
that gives -0.18 mag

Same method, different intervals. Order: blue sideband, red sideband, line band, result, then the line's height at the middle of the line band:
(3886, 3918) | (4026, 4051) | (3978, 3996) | 0.04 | 41.6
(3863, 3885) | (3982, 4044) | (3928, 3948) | 0.18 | 39.6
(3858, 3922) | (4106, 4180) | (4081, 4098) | 0.10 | 41.8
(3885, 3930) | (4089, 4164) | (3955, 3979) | 0.33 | 37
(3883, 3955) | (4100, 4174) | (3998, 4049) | -0.18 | 38.5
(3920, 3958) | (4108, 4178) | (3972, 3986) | 0.18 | 38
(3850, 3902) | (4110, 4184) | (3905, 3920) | -0.21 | 34.7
